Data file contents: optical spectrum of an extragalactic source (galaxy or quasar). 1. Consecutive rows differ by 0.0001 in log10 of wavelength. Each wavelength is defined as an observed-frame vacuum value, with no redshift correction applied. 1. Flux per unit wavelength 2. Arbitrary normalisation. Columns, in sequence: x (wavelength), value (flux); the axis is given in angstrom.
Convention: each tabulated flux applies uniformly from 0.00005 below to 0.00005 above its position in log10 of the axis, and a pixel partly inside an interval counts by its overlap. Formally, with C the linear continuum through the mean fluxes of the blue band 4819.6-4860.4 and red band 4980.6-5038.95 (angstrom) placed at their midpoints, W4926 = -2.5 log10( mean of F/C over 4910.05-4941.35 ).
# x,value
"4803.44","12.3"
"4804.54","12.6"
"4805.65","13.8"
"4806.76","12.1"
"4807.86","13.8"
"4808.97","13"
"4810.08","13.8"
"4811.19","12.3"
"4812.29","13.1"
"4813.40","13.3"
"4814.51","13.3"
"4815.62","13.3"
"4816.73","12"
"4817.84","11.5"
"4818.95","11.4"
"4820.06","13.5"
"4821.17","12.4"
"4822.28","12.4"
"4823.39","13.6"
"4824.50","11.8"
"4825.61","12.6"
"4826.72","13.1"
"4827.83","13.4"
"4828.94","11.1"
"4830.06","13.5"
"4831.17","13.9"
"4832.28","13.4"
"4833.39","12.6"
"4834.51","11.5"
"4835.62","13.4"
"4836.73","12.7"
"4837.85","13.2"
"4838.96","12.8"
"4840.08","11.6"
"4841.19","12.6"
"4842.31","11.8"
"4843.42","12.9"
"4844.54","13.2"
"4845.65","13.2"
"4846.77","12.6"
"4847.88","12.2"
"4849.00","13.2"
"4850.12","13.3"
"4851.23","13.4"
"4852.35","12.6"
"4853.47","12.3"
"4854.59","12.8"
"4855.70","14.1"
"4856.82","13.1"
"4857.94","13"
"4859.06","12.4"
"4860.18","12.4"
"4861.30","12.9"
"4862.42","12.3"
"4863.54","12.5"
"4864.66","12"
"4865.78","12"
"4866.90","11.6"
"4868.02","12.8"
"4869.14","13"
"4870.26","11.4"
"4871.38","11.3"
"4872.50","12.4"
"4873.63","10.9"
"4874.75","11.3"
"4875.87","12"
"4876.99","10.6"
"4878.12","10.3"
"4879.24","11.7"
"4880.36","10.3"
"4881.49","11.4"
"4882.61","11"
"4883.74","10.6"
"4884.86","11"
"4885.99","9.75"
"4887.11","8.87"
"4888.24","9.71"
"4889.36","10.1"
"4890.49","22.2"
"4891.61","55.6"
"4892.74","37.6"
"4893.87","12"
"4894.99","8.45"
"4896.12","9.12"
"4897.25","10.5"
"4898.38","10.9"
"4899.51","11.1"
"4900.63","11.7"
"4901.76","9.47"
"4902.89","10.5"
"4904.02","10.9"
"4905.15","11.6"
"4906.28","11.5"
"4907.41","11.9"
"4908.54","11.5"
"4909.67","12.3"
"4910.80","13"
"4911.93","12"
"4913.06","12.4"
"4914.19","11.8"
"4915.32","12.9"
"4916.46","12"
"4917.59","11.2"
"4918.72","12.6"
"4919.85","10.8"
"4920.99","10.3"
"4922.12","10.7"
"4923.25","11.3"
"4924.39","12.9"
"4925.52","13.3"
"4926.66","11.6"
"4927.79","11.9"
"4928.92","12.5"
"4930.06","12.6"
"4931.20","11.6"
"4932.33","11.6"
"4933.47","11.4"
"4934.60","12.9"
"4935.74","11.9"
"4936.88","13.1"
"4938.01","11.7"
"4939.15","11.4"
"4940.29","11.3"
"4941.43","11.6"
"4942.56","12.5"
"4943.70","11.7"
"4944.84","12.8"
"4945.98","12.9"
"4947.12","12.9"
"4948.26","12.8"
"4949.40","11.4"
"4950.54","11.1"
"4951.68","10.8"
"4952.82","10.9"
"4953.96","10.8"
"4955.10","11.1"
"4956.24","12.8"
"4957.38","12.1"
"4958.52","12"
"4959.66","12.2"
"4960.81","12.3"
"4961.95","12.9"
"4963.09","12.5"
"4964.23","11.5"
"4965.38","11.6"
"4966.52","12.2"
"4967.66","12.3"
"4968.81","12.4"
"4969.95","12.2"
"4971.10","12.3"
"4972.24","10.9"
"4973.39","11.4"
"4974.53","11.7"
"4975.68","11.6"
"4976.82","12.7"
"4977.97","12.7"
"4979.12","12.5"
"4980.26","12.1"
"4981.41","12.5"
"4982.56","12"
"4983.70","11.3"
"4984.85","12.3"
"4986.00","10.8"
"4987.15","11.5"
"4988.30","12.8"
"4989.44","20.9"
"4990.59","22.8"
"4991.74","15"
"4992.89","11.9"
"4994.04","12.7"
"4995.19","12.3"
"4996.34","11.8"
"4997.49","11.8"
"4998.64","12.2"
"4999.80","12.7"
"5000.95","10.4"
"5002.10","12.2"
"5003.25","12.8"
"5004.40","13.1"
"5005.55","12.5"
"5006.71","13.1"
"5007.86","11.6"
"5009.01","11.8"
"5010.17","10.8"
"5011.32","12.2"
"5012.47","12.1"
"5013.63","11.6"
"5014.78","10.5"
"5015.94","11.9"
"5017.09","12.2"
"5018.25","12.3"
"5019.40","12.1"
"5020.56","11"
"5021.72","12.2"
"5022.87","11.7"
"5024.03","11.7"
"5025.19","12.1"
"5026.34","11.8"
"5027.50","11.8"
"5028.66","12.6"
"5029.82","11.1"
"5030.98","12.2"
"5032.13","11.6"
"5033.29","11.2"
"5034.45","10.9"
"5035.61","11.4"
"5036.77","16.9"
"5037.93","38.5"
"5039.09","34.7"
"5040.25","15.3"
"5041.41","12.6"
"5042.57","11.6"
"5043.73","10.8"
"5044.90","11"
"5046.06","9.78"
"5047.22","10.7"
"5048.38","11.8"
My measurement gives 0.09 mag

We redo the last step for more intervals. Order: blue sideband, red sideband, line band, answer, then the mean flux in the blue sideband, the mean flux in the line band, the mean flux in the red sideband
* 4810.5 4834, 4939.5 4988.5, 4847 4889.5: 0.06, 12.7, 11.8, 12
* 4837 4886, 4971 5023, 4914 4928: 0.05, 12.2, 11.8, 12.5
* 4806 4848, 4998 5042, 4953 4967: 0.11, 12.7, 12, 13.4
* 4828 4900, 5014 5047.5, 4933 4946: 0.11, 13.2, 12.1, 13.6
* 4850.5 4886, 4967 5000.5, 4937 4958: 0.06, 11.9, 11.8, 12.8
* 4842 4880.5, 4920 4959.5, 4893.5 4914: 0.08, 12.3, 11.2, 11.9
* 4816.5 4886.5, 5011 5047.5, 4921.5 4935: 0.07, 12.3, 12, 13.5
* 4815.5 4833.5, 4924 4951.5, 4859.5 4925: -0.03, 12.7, 12.7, 12.1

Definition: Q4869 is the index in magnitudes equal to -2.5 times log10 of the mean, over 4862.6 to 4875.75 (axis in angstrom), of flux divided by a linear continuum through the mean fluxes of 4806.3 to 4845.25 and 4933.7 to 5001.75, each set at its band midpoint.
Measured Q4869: 0.06 mag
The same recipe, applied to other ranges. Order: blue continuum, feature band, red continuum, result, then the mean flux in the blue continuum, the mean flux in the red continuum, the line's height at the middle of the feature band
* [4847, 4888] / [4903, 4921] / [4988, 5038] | 0.04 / 11.9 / 12.9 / 12.2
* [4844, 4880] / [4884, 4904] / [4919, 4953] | -0.23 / 12.3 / 11.9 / 12.1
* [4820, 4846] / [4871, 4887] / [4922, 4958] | 0.13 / 12.7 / 12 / 12.4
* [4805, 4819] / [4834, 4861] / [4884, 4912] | 0.05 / 12.9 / 14.1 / 13.4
